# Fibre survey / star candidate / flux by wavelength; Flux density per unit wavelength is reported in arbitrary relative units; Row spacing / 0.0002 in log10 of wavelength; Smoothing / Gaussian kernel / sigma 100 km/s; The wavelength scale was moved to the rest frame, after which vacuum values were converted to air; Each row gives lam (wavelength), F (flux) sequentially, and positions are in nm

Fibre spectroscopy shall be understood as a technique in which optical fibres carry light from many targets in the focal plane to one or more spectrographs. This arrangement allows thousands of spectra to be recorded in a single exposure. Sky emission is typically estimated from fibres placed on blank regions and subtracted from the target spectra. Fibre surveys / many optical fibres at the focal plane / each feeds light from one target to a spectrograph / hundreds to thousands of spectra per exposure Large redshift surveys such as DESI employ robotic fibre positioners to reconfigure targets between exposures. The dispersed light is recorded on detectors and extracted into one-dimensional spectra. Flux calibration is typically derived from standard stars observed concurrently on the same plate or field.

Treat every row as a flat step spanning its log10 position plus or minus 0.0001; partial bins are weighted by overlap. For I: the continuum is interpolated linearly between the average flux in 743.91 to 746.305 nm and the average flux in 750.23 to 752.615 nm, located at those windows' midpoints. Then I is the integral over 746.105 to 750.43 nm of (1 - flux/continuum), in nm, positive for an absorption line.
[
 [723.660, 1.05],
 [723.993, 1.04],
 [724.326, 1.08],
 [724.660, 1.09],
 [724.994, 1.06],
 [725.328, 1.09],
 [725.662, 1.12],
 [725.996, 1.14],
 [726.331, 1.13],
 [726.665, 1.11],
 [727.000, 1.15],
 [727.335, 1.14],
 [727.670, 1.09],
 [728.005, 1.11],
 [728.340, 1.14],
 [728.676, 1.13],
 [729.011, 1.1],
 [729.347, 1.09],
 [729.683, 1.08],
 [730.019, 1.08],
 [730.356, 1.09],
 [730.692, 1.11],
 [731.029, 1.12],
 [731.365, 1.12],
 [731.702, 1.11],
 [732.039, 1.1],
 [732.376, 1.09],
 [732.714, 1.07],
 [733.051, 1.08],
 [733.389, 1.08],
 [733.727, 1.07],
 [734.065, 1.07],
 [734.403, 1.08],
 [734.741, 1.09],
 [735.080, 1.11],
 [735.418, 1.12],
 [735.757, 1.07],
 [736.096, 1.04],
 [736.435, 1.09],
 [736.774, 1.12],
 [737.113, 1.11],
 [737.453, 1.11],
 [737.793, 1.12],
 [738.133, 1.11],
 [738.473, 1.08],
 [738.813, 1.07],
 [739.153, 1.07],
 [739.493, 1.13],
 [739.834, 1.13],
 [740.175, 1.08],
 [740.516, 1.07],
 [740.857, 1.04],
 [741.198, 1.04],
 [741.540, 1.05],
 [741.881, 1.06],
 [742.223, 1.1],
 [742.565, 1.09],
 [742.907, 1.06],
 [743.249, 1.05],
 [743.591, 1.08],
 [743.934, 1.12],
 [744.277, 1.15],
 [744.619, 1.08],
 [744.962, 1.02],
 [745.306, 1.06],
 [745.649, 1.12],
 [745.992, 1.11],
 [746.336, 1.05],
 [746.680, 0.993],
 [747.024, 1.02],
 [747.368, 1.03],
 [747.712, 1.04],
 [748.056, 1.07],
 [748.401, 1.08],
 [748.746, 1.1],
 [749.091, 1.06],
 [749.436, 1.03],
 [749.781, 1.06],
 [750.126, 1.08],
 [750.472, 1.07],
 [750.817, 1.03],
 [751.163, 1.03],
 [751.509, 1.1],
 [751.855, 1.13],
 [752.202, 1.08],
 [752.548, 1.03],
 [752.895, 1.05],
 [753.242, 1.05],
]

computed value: 0.11 nm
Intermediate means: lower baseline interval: 1.09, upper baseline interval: 1.07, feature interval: 1.05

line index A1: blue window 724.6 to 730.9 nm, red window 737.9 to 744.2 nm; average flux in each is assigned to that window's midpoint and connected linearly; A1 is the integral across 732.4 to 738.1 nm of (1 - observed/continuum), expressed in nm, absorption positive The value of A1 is 0.01 nm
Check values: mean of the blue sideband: 1.11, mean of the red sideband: 1.08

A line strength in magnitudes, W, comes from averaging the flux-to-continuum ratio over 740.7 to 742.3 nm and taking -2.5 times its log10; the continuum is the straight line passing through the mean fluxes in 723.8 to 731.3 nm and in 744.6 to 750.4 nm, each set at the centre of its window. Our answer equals 0.017 mag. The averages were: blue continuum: 1.1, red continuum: 1.06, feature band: 1.06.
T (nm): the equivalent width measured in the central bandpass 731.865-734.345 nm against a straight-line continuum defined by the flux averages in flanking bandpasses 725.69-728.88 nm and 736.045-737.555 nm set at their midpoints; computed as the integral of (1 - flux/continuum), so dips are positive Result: 0.06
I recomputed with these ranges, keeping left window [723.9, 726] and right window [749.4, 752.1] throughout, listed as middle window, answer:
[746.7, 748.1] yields 0.05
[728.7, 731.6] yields -0.05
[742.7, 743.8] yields 0.01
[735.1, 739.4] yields -0.06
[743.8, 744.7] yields -0.04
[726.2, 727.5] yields -0.06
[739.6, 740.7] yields -0.02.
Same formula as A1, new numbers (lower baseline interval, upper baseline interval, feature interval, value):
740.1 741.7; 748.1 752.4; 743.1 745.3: -0.05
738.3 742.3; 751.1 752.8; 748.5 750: 0.02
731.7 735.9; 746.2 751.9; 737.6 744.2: -0.06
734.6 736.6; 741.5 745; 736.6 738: -0.04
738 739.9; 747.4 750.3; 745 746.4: -0.01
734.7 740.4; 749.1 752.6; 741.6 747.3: 0.05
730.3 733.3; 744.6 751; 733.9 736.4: 0.02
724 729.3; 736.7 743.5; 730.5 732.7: -0.01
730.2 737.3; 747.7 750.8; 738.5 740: -0.02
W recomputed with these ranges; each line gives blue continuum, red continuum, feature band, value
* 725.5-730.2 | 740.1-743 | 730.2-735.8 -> 0.00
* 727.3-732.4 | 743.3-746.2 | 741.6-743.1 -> 0.02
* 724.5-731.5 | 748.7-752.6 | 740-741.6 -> 0.03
